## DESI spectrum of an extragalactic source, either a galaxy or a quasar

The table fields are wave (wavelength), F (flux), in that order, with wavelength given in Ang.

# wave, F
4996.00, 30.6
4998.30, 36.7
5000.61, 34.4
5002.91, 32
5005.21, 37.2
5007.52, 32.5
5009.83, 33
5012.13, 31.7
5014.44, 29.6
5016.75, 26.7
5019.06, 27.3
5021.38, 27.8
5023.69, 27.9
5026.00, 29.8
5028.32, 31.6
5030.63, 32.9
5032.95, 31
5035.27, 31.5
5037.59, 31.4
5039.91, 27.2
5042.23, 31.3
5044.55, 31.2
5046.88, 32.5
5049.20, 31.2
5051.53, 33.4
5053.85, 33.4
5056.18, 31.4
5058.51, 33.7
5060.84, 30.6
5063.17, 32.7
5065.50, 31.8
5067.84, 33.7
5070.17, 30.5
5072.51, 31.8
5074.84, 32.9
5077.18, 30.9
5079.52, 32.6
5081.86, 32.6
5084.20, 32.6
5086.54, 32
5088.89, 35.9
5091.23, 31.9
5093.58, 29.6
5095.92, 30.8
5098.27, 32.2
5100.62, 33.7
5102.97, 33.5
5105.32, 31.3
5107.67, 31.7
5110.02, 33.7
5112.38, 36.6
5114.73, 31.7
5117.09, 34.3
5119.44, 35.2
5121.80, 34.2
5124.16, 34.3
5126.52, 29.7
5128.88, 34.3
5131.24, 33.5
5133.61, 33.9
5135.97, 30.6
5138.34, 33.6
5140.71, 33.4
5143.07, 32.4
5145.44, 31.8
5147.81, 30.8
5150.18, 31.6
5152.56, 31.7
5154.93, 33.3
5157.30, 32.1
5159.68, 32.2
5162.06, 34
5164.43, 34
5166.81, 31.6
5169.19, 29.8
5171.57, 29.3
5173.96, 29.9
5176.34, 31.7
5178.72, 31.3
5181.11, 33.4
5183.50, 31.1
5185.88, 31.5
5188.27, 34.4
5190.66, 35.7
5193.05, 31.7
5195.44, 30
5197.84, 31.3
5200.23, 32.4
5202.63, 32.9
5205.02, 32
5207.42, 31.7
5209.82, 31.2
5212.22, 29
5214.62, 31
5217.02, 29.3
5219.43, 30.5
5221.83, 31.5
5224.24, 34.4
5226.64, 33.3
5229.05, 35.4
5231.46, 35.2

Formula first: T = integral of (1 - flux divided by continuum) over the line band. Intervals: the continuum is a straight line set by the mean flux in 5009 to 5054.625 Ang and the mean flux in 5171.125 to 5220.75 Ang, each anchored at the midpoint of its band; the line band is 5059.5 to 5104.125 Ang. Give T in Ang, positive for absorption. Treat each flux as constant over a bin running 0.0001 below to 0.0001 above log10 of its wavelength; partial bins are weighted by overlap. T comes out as -2.0 Ang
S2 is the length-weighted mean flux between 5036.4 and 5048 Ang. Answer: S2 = 30.7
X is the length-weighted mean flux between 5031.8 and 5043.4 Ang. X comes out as 30.5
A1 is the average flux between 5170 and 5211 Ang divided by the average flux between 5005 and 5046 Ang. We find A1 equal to 1.0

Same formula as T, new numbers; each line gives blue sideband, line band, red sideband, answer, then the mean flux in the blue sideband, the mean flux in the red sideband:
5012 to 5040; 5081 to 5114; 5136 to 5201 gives -1.93 Ang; 29.7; 32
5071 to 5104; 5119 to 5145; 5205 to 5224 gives -1.04 Ang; 32.3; 30.9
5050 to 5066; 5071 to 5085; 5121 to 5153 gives 0.12 Ang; 32.4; 32.6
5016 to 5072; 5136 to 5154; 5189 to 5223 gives -0.46 Ang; 31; 31.5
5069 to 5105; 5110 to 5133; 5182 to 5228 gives -1.18 Ang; 32.2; 31.9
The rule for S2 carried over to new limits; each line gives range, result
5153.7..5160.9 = 32.5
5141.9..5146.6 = 32.1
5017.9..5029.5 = 28.9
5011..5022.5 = 28.6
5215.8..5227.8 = 31.8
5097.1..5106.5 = 32.7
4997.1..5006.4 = 35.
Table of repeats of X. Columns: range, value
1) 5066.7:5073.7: 32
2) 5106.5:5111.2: 32.7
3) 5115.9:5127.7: 33.5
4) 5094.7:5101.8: 32.2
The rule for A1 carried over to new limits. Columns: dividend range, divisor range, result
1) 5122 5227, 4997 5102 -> 1.01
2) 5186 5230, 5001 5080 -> 1.02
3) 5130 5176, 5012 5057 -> 1.05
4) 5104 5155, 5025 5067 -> 1.04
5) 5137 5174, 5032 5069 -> 1.01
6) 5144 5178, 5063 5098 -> 0.99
